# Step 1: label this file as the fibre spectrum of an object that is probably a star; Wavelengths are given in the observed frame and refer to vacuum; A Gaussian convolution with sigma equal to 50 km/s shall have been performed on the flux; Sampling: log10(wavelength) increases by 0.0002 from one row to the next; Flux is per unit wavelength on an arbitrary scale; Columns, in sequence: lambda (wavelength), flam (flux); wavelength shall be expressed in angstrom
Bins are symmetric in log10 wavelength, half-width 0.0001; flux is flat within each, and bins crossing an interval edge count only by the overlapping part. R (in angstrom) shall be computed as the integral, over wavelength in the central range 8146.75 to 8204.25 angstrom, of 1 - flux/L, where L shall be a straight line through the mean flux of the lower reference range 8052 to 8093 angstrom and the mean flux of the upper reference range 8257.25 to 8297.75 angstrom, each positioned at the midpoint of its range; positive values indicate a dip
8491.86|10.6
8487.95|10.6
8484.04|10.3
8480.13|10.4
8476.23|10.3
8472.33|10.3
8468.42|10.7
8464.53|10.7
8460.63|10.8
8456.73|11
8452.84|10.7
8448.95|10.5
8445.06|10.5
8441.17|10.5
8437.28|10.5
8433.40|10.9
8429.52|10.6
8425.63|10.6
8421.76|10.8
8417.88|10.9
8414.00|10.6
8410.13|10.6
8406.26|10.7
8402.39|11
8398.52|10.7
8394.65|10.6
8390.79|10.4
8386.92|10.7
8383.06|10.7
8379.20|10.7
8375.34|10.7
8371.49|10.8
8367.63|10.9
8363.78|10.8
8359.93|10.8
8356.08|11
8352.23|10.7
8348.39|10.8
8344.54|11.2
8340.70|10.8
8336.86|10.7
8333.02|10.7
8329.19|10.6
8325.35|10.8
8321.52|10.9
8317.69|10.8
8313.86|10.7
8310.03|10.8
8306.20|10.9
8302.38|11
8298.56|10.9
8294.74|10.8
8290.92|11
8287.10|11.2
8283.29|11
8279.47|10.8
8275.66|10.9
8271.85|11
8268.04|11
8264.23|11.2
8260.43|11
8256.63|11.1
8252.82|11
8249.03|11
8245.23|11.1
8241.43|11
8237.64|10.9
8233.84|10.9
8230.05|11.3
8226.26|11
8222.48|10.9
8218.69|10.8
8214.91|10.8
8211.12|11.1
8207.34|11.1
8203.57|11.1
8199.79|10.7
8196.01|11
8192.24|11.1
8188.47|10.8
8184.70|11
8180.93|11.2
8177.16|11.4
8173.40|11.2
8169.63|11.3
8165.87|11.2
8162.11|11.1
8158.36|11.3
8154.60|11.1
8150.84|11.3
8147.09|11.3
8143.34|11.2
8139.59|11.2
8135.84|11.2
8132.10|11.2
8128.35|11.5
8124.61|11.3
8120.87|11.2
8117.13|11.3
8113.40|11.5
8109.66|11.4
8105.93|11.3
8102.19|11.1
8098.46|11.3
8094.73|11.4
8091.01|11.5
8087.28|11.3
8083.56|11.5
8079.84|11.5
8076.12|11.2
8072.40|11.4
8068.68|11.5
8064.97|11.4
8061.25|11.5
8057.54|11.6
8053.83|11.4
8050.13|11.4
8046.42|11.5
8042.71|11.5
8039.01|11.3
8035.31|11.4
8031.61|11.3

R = 0.4 angstrom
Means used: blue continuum 11.4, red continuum 11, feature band 11.1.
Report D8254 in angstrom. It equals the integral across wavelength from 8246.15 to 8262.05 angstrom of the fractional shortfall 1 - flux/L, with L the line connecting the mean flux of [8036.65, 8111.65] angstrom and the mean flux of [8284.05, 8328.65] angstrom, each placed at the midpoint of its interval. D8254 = -0.04 angstrom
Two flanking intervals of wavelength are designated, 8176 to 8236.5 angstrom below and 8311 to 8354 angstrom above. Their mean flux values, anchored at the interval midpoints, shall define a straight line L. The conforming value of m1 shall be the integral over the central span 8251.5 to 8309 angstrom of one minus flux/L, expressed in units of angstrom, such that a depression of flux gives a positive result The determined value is -0.5 angstrom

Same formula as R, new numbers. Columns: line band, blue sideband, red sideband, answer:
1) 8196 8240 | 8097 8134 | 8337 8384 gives 0.6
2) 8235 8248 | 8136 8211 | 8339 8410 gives 0.0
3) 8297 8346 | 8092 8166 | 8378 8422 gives 0.2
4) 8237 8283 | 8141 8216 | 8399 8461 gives -0.1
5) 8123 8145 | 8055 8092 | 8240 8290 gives 0.1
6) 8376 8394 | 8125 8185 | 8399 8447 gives 0.2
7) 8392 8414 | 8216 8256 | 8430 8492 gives 0.0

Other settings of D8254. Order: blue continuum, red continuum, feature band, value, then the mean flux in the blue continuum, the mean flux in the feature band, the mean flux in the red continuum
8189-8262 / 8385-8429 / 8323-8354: 0.03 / 11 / 10.8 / 10.7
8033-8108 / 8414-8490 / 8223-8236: 0.03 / 11.4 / 11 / 10.6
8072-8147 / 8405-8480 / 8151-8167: 0.05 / 11.3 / 11.2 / 10.6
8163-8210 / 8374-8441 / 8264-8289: -0.17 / 11.1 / 11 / 10.7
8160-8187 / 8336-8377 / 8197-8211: 0.19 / 11.2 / 11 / 10.8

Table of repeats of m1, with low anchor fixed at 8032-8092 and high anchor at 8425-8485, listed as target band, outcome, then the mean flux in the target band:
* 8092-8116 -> 0.0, 11.3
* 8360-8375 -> -0.1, 10.8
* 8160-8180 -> -0.1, 11.2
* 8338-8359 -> -0.1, 10.9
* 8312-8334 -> 0.2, 10.8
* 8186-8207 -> 0.3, 11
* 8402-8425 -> -0.1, 10.7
